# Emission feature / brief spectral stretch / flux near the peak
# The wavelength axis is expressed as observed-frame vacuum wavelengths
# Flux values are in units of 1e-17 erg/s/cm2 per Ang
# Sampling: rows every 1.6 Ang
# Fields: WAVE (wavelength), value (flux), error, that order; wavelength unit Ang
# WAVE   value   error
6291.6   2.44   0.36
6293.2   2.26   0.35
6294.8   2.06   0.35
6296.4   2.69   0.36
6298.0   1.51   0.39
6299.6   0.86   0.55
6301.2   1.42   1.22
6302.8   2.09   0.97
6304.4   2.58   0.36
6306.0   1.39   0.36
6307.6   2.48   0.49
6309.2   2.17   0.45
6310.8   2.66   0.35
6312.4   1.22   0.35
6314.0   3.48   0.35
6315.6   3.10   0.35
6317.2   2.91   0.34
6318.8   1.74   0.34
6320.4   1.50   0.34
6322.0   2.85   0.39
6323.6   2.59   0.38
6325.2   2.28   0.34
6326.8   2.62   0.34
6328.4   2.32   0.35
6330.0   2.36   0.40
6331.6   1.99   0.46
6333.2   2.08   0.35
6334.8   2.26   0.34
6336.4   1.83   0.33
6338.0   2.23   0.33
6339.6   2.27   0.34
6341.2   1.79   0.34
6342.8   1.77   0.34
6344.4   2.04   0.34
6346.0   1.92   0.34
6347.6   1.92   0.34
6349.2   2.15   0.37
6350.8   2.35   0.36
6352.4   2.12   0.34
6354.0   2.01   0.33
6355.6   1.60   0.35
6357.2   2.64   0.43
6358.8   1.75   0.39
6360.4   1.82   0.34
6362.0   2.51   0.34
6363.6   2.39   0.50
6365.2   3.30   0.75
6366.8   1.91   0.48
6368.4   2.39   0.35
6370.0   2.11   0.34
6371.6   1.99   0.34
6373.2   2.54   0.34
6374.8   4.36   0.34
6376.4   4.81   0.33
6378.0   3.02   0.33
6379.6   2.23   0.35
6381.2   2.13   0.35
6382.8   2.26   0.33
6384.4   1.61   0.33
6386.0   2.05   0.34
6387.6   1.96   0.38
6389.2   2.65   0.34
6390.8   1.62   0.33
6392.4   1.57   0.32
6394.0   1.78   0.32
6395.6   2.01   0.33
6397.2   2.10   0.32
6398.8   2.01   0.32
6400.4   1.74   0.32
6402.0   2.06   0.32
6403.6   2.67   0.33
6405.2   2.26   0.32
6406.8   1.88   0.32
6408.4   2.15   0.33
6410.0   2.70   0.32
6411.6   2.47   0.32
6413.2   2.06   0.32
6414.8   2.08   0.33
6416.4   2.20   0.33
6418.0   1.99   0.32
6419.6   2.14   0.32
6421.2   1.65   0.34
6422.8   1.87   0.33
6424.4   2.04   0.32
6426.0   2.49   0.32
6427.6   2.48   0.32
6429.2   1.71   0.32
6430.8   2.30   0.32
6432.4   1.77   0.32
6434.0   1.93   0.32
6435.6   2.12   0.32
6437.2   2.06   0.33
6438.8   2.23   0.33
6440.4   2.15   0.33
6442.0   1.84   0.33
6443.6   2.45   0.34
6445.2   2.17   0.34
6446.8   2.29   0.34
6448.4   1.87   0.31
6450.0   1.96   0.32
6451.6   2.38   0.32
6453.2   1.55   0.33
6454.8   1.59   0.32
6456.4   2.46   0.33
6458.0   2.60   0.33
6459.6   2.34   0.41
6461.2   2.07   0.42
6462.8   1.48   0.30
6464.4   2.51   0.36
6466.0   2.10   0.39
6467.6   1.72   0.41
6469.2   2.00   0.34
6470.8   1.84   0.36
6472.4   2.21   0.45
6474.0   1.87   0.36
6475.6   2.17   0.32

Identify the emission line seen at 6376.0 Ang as [O III]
